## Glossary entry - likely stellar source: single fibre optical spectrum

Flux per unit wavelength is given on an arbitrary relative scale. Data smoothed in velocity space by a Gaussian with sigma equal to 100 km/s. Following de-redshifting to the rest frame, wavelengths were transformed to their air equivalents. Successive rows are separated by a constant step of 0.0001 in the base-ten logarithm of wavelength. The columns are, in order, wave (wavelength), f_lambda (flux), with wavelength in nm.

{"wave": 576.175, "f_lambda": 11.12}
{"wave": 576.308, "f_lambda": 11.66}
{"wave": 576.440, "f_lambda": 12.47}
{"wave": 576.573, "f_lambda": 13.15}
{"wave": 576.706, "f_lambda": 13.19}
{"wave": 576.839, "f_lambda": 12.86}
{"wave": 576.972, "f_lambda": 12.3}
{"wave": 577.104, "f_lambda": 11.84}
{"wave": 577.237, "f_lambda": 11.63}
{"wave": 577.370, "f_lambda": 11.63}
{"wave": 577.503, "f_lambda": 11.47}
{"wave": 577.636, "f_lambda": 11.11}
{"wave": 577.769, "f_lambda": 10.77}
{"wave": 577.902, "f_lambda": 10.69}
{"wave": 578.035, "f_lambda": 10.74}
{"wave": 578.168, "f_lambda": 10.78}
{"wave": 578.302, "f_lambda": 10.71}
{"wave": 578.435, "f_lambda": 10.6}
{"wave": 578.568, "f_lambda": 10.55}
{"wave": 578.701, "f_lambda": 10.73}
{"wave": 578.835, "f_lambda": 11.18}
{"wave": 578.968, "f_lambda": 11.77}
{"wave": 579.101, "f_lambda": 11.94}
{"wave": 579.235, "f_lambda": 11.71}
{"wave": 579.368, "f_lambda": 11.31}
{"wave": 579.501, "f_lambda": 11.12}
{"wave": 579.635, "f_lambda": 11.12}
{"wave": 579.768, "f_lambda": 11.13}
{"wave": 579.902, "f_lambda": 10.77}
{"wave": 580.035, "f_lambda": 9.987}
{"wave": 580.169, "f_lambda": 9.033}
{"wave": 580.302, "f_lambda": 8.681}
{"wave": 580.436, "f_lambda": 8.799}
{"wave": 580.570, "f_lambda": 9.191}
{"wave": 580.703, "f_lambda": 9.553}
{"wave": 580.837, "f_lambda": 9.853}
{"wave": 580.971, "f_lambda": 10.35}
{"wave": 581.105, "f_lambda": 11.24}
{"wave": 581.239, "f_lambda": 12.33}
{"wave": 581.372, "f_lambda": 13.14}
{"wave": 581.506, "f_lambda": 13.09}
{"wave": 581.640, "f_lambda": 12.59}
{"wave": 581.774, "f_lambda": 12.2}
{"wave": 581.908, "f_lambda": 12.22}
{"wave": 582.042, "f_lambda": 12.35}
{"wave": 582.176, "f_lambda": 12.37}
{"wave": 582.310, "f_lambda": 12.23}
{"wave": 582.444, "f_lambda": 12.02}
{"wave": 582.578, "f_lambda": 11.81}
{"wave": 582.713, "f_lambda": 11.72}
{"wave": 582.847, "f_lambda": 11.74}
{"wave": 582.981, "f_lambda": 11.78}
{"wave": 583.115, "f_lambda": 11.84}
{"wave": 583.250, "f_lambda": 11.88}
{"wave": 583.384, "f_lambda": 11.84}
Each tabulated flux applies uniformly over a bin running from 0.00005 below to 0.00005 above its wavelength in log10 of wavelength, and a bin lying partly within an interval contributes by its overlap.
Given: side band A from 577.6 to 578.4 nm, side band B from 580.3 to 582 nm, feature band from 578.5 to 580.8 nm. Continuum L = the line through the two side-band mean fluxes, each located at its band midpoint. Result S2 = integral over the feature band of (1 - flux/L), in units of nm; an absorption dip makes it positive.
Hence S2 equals 0.10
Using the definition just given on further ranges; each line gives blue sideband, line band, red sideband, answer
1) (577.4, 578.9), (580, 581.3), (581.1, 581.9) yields 0.24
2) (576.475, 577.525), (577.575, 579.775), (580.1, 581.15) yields -0.01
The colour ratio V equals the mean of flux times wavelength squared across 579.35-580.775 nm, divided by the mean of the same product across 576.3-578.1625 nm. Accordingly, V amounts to 0.86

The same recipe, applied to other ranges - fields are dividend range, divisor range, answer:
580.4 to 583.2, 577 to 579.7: 1.05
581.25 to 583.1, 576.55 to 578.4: 1.08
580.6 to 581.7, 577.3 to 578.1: 1.05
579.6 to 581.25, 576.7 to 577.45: 0.84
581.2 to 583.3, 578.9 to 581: 1.18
